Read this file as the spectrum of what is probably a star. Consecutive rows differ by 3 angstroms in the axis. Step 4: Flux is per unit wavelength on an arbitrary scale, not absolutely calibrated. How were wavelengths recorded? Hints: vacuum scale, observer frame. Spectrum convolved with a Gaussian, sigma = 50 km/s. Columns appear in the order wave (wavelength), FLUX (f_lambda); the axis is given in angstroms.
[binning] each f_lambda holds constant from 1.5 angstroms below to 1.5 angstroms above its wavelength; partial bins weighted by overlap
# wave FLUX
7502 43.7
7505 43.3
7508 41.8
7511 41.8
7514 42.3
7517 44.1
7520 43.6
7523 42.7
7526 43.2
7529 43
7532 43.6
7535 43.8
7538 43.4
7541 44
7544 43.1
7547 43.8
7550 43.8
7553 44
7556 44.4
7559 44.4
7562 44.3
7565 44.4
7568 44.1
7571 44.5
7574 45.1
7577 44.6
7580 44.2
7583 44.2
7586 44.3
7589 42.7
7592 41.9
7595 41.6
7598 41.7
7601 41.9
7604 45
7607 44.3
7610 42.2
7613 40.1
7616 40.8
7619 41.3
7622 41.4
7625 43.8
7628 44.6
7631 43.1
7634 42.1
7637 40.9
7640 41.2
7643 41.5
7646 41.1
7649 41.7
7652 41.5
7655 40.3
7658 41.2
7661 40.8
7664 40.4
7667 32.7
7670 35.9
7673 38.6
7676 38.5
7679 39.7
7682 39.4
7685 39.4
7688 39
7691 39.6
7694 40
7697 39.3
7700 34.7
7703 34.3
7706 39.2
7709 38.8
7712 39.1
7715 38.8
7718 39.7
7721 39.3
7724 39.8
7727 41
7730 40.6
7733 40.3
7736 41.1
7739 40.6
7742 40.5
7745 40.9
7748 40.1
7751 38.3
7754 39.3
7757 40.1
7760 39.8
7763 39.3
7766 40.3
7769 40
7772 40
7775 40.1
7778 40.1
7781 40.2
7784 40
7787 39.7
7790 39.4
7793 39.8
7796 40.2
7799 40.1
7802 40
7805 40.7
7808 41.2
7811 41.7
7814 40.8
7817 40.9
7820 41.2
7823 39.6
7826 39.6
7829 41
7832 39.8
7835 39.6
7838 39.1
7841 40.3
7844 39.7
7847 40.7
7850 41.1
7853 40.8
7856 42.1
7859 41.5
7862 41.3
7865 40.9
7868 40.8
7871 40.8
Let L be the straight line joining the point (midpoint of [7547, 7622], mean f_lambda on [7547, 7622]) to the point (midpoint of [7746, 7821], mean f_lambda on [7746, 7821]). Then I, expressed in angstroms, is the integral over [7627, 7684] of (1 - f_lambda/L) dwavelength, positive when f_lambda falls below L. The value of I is 2.6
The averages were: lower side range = 43.3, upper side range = 40.1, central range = 40.2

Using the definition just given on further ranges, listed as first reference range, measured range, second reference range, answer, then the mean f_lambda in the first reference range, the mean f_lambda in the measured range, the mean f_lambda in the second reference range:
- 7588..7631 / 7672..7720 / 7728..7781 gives 2.8 angstroms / 42.4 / 38.6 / 40.1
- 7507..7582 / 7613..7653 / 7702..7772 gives 0.0 angstroms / 43.7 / 41.9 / 39.7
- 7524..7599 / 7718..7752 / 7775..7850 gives 0.9 angstroms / 43.7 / 40.2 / 40.2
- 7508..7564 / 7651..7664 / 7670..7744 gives -0.1 angstroms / 43.5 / 40.9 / 39.2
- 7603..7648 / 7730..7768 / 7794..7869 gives 1.1 angstroms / 42.2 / 40.1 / 40.6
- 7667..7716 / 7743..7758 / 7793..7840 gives -0.2 angstroms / 38.2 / 39.8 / 40.3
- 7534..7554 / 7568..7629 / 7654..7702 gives -2.0 angstroms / 43.7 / 43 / 38.7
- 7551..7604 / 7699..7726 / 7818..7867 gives 2.4 angstroms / 43.7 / 38.3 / 40.5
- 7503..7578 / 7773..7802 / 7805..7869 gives 0.8 angstroms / 43.6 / 40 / 40.7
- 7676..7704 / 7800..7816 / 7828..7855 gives -0.4 angstroms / 38.5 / 40.9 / 40.3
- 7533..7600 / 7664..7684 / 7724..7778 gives 1.9 angstroms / 43.7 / 37.7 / 40.1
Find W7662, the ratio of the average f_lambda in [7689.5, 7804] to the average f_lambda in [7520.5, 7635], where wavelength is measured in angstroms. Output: 0.91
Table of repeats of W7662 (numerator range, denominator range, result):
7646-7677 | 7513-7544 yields 0.91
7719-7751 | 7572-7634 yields 0.94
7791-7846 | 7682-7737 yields 1.03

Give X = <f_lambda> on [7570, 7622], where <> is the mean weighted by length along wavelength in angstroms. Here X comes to 42.9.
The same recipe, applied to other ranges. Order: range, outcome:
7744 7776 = 39.8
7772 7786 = 40.1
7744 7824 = 40.1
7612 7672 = 40.8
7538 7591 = 44.1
